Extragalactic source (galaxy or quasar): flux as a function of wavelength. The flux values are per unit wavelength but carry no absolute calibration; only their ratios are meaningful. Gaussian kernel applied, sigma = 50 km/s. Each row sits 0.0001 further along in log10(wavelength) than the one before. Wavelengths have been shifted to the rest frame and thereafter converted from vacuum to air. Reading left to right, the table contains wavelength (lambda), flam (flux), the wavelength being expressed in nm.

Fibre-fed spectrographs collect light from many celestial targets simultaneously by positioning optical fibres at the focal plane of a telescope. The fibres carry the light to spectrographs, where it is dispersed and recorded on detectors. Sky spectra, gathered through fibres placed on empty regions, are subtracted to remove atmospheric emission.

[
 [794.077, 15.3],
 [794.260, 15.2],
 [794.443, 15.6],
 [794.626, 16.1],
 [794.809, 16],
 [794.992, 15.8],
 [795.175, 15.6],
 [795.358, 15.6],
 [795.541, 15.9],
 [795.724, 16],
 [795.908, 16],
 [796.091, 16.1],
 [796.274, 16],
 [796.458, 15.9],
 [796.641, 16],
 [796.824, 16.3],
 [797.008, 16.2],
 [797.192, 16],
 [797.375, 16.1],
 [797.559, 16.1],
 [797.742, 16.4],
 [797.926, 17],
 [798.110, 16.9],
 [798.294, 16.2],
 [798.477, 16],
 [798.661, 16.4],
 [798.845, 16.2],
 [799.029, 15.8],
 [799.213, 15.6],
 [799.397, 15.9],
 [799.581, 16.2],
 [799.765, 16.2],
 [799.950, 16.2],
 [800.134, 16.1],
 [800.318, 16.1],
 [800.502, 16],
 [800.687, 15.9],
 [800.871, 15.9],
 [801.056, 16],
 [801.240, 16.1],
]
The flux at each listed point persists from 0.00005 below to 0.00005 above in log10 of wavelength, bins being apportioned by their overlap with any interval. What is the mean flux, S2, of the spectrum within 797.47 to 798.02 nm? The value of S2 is 16.5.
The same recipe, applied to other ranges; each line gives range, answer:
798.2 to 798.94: 16.2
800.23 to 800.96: 16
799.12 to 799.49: 15.8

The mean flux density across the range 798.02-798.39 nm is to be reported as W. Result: 16.6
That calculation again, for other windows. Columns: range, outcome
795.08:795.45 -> 15.6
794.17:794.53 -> 15.4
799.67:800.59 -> 16.1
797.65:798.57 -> 16.5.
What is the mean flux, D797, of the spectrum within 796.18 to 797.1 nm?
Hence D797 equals 16.1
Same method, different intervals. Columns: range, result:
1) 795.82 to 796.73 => 16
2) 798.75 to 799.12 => 16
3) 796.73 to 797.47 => 16.1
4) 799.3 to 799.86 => 16.1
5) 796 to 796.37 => 16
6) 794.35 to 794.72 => 15.8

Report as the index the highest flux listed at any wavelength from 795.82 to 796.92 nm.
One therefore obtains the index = 16.3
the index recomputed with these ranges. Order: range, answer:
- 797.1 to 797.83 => 16.4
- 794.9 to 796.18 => 16.1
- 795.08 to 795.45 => 15.6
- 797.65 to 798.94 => 17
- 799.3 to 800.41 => 16.2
